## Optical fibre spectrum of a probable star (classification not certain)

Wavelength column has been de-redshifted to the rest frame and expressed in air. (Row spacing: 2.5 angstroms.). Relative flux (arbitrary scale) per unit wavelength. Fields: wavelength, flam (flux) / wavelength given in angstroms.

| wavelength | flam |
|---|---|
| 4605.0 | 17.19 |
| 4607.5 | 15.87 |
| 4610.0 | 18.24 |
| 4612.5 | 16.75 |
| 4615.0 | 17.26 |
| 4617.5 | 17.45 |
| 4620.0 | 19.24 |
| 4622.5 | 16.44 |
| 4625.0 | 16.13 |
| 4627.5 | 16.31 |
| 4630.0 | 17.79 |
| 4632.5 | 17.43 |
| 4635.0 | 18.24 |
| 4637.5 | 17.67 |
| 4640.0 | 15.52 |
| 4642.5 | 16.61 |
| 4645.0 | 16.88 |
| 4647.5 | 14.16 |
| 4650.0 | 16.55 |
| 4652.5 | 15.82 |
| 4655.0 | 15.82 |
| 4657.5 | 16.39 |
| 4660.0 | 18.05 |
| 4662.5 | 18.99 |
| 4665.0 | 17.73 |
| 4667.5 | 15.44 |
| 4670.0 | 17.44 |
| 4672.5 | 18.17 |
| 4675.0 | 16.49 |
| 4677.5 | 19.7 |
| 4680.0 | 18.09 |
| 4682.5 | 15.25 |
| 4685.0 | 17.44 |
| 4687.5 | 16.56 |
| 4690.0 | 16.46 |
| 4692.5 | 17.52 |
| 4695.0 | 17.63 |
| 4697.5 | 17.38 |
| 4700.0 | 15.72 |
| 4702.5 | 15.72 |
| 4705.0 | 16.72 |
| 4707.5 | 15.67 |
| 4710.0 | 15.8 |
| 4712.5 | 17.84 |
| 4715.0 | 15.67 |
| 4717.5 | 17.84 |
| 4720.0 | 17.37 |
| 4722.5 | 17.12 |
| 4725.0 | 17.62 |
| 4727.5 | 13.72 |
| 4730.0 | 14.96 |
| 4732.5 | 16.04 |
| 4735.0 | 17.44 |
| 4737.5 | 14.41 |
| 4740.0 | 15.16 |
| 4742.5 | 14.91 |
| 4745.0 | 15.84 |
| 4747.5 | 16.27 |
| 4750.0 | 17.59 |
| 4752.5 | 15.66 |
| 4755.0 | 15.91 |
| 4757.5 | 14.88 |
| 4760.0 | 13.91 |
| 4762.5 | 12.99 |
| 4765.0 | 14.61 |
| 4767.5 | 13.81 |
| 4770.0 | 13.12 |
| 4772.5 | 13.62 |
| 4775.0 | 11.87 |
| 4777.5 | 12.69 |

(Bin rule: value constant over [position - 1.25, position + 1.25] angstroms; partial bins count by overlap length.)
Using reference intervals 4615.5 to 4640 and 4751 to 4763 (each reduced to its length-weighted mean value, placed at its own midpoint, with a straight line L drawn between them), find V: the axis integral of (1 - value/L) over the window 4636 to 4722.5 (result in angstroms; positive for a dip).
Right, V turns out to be -2.8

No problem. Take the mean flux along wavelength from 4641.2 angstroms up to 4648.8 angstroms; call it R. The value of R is 15.9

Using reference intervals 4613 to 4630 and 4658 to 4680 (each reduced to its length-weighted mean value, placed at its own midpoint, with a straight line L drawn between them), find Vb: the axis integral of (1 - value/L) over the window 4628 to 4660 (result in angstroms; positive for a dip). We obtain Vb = 1.5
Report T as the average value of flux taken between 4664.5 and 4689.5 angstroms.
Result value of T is 17.2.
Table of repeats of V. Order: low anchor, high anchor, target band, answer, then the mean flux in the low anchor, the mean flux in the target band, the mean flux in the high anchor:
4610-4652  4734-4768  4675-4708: -1.72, 16.9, 16.9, 15.3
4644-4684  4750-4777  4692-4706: -0.68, 16.9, 16.7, 14.2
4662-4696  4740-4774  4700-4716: 0.18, 17.3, 16.2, 14.8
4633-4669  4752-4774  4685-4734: -3.54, 16.7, 16.5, 14.2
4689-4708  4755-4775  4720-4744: -0.87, 16.6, 15.8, 13.9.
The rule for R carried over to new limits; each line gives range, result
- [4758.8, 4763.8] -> 13.5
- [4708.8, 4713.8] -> 16.8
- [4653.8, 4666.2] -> 17.4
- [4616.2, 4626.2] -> 17.3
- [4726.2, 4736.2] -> 15.5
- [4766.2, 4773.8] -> 13.5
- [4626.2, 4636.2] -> 17.4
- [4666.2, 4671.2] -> 16.4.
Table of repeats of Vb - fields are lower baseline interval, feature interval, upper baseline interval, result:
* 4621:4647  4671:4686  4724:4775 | -1.28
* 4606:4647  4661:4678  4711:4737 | -0.82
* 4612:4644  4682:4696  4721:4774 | -0.62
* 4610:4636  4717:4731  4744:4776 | -0.95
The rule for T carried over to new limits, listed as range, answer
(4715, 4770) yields 15.6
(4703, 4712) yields 16.2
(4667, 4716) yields 16.9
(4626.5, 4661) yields 16.7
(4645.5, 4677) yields 16.8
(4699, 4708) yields 16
